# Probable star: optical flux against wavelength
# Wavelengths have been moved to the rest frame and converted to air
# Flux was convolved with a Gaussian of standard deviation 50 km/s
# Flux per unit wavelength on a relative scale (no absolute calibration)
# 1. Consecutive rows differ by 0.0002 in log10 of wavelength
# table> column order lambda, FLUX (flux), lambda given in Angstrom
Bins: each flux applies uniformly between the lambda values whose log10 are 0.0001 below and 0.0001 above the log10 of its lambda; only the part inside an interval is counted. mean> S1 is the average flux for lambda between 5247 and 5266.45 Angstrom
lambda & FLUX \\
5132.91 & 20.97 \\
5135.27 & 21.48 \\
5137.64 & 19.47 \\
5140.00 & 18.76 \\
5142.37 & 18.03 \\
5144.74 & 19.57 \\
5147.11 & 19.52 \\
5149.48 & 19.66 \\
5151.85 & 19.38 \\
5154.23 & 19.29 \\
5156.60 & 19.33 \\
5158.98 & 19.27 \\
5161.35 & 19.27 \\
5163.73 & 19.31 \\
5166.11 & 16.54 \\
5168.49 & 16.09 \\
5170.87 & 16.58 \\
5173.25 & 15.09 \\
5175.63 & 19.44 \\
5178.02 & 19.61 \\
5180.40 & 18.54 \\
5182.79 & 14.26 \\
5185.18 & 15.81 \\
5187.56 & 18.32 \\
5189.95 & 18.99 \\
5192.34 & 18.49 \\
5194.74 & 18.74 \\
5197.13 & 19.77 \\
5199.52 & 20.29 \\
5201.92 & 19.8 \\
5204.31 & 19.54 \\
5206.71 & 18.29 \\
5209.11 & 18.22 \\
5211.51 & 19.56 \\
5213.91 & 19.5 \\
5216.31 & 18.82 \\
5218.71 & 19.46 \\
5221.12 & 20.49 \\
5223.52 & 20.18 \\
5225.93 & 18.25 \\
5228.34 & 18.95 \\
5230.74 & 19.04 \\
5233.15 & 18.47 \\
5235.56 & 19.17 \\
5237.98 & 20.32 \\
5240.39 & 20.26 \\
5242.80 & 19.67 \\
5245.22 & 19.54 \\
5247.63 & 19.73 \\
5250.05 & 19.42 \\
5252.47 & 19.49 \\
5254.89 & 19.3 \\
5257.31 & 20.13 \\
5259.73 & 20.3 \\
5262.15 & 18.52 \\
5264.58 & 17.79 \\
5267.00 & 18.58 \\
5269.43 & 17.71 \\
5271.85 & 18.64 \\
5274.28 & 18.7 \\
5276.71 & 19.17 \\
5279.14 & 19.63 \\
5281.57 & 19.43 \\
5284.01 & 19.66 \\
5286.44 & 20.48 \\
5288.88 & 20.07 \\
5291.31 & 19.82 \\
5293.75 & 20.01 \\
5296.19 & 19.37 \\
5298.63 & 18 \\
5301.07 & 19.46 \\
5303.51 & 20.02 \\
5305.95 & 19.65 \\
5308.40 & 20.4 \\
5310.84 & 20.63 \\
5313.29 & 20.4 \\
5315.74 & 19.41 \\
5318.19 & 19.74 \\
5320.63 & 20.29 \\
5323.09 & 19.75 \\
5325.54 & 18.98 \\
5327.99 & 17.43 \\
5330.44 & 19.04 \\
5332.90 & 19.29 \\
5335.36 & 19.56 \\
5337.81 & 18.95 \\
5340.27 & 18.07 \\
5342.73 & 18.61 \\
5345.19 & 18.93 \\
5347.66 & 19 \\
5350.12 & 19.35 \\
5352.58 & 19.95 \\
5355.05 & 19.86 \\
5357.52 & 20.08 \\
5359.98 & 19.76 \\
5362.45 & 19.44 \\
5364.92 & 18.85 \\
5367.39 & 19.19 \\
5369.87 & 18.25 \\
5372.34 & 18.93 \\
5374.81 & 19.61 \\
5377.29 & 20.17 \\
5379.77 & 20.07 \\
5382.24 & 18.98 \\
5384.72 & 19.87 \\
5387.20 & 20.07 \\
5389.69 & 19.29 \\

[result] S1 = 19.3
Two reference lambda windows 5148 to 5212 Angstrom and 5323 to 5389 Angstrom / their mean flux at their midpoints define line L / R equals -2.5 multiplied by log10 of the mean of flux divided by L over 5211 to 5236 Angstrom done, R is -0.04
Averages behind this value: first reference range 18.4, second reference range 19.3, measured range 19.3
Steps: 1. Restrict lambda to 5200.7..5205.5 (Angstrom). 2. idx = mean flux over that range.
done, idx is 19.7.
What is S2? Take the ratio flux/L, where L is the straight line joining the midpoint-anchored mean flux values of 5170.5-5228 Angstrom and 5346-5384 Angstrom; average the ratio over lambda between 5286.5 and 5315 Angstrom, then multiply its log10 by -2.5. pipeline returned -0.04 mag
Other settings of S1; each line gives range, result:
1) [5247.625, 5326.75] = 19.5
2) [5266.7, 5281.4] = 18.8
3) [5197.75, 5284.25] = 19.3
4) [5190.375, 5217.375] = 19.2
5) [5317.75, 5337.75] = 19.2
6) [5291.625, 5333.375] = 19.5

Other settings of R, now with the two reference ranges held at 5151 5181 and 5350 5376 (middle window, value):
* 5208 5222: -0.04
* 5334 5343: 0.02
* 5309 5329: -0.03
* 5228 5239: -0.03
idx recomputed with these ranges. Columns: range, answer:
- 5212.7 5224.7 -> 19.7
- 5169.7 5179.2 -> 17.7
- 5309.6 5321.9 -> 20.1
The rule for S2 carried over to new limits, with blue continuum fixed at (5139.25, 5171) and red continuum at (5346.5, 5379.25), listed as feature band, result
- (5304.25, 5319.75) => -0.04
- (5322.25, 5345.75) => 0.03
